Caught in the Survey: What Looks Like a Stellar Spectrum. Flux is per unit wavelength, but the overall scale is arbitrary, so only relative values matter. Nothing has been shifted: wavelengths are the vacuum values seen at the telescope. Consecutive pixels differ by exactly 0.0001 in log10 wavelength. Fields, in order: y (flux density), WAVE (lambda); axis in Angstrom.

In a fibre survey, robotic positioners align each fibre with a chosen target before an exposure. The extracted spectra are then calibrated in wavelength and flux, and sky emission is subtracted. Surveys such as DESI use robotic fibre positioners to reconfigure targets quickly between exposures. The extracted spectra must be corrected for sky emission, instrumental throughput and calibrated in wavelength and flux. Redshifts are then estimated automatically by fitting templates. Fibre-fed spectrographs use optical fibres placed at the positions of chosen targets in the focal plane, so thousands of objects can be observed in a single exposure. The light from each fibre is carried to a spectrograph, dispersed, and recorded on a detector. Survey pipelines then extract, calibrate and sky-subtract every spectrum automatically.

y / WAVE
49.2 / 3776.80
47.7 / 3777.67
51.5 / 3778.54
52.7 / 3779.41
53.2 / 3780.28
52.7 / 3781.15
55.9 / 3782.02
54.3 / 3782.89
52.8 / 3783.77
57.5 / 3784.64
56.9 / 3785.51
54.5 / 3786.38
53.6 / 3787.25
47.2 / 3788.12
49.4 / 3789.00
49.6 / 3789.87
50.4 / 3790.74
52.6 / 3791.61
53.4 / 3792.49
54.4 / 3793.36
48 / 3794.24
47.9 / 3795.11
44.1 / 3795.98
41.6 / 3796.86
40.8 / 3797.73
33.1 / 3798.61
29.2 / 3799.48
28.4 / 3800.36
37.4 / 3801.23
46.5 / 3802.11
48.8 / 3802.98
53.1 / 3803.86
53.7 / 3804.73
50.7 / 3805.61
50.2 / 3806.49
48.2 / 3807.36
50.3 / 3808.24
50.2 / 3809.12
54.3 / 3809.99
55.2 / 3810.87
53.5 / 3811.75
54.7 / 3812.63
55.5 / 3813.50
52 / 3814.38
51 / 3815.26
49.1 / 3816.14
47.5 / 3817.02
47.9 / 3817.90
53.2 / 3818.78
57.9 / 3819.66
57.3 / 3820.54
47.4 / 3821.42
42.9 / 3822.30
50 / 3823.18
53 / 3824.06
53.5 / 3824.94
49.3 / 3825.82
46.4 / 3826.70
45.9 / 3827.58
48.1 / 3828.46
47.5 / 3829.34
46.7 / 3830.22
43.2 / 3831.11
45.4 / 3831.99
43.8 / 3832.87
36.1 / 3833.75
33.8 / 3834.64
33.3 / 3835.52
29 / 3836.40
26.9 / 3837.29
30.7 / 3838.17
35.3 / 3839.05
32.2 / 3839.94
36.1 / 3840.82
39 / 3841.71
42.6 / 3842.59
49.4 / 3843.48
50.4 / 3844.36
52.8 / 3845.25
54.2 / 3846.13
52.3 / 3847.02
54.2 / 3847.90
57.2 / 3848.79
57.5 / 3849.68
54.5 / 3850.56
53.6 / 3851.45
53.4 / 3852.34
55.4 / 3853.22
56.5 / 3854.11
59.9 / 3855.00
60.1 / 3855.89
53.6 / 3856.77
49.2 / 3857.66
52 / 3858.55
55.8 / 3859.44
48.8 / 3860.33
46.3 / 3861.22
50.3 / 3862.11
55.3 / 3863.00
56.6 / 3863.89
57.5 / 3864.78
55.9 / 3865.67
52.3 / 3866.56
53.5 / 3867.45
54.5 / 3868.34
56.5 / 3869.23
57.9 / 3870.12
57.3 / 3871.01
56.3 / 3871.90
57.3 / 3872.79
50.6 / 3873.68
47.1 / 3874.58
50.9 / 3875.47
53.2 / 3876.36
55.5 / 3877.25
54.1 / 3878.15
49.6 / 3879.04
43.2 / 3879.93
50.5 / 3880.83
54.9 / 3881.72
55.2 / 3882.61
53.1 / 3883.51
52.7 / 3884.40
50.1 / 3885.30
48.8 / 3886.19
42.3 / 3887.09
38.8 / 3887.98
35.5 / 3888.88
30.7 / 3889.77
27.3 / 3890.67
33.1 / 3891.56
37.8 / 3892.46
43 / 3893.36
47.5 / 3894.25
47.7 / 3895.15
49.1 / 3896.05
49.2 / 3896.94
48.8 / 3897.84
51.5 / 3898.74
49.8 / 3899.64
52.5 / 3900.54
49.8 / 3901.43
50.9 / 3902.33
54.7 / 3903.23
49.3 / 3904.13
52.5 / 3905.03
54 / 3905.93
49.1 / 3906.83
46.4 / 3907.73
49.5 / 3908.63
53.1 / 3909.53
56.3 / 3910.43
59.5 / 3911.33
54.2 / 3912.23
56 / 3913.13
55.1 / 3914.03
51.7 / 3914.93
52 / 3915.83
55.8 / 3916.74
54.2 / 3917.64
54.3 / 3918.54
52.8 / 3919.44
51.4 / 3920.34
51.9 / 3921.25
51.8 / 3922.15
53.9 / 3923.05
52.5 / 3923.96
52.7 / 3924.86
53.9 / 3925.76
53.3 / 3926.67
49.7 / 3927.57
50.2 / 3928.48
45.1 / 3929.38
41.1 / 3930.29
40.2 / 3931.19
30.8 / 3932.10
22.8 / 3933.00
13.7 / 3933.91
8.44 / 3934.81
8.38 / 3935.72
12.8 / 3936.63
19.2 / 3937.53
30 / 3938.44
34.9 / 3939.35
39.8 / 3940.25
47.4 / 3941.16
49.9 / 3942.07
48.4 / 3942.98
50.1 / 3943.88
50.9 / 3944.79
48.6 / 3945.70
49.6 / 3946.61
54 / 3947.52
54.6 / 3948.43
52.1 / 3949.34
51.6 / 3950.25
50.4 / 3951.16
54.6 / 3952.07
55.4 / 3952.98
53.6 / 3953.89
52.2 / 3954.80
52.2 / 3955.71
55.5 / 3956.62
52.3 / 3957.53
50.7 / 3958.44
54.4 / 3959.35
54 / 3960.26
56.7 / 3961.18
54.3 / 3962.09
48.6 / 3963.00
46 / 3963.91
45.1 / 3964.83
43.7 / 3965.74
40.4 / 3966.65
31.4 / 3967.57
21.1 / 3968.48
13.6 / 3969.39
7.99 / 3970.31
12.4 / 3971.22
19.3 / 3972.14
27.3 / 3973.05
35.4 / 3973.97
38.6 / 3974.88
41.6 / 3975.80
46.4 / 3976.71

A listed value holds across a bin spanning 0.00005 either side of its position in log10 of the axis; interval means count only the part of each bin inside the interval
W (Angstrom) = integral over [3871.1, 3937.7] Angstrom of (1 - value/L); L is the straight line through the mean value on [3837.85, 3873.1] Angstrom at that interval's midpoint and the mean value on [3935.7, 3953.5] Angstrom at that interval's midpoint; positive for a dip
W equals 1.3 Angstrom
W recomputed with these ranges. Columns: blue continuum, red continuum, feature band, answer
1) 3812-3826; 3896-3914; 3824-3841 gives 3.6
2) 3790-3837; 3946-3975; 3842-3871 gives -4.9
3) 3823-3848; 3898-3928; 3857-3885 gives -3.2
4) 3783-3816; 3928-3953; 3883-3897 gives 0.1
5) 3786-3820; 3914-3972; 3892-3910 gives -1.7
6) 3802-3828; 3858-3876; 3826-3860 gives 3.7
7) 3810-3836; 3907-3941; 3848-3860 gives -2.1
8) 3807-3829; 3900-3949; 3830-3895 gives 1.1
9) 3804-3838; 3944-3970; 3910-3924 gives -1.8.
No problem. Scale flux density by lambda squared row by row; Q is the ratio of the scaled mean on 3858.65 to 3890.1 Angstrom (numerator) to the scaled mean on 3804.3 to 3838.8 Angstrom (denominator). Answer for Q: 1.11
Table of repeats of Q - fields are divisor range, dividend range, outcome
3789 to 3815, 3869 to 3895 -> 1.04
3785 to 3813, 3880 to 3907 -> 1.02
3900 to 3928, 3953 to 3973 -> 0.80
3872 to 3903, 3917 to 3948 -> 0.91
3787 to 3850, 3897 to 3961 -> 1.08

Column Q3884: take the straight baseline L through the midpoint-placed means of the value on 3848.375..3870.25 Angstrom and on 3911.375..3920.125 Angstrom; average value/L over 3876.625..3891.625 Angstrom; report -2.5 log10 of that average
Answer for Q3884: 0.18 mag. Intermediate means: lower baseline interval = 54.5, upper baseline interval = 54.2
